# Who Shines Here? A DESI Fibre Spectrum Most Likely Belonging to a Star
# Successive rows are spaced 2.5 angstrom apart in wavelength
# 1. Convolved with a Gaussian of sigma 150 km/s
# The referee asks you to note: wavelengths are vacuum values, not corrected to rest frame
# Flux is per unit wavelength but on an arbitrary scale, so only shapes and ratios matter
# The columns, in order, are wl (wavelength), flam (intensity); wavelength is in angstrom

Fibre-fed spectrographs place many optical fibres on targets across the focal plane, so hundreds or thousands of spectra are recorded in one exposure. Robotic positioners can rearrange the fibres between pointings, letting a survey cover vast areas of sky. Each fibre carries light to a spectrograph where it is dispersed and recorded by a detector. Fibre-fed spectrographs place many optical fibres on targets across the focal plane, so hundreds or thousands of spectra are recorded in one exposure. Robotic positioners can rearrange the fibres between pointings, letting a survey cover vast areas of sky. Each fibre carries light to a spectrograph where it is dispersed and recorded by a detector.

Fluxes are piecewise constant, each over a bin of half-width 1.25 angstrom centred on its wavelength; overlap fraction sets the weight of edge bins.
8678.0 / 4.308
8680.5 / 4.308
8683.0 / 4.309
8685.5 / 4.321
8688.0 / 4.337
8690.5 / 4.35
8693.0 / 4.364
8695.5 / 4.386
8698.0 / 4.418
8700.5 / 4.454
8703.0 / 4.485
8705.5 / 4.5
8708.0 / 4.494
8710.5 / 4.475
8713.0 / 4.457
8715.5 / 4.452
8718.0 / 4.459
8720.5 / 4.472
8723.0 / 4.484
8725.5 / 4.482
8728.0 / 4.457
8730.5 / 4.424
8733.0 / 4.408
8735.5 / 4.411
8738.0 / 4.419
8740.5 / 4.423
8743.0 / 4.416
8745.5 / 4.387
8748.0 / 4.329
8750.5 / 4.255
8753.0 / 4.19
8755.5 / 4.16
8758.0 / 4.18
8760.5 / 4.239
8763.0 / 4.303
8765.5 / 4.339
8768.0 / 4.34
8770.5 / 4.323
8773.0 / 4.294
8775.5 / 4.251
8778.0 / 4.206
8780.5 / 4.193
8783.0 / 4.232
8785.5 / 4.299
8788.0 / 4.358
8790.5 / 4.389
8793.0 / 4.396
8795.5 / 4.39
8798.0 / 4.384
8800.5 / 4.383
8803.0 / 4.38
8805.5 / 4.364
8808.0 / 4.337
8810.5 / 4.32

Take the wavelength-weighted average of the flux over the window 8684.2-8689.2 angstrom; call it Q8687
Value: 4.33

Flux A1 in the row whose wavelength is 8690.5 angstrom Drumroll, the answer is 4.35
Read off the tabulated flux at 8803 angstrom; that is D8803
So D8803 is 4.38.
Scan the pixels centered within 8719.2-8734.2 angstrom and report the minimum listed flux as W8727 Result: 4.408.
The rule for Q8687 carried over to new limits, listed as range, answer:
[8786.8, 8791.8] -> 4.37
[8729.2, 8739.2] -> 4.42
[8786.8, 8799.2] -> 4.38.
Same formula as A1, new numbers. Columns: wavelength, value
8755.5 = 4.16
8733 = 4.408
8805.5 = 4.364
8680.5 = 4.308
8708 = 4.494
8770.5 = 4.323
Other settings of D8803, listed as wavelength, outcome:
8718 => 4.459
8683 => 4.309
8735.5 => 4.411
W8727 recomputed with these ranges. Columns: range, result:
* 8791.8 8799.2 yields 4.384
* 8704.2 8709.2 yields 4.494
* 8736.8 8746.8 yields 4.387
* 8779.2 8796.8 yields 4.193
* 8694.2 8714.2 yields 4.386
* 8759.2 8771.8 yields 4.239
